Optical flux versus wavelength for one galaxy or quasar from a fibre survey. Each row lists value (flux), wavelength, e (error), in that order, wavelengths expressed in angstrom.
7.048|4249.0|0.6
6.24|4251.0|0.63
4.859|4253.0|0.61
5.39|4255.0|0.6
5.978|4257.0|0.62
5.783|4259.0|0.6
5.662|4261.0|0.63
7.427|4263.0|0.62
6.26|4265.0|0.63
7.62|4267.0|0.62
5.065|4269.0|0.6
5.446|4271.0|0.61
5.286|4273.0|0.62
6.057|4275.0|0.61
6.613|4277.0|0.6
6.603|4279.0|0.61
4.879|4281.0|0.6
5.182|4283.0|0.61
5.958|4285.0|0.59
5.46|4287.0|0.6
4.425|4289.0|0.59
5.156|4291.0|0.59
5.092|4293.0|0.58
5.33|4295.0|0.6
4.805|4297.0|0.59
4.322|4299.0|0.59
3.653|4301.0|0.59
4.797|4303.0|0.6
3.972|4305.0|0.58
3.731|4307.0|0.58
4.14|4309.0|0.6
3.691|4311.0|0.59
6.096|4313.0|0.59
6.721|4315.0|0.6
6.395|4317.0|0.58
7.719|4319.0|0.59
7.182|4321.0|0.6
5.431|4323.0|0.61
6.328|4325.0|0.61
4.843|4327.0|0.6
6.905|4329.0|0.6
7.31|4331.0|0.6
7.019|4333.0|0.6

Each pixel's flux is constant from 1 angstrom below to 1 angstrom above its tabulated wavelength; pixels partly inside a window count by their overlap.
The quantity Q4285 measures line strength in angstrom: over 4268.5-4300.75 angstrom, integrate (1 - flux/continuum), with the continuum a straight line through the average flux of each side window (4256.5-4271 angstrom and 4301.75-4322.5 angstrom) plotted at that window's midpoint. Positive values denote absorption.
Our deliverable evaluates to 3.1 angstrom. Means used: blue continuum 6.21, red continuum 5.42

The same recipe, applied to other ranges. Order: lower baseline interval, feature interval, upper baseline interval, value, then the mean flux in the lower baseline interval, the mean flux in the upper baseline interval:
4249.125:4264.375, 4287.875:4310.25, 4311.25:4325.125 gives 6.36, 5.98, 6.41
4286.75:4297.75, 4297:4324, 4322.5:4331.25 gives 2.04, 5.02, 6.11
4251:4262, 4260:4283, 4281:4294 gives -2.73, 5.6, 5.19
